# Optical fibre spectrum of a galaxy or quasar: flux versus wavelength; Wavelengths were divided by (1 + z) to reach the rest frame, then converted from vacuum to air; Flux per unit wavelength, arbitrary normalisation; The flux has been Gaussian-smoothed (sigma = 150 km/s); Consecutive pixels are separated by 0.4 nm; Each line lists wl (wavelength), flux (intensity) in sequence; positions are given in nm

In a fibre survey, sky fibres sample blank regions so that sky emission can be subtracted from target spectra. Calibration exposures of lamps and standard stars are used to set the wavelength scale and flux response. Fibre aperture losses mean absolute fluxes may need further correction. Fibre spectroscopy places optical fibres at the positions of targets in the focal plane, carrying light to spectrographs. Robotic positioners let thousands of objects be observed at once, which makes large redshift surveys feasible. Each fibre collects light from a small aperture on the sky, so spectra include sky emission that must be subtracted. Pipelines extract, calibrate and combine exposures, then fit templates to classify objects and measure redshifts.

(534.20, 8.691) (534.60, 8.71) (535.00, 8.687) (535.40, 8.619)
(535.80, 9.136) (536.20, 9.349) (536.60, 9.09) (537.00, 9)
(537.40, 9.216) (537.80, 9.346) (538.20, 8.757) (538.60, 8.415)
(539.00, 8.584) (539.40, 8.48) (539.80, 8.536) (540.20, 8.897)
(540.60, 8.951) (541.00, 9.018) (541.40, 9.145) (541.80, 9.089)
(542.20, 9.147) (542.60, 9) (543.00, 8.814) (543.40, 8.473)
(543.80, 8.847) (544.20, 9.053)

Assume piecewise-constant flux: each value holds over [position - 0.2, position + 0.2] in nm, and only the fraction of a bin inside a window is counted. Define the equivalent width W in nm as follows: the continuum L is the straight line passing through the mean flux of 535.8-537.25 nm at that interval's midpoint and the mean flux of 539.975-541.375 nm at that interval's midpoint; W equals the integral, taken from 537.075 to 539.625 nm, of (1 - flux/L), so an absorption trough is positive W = 0.074 nm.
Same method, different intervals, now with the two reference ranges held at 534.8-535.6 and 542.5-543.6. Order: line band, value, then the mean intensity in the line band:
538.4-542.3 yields -0.048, 8.82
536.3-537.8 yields -0.083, 9.15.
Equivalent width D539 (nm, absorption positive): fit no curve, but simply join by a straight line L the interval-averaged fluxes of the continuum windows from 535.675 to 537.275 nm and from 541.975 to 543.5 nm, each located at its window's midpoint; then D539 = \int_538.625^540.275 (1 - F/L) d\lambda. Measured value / 0.081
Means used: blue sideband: 9.15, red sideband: 8.89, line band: 8.58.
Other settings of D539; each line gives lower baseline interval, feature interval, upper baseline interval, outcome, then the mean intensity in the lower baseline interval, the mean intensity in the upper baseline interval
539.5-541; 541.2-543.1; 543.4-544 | -0.06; 8.8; 8.72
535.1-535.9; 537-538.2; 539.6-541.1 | -0.04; 8.82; 8.84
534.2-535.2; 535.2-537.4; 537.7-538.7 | -0.07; 8.7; 8.83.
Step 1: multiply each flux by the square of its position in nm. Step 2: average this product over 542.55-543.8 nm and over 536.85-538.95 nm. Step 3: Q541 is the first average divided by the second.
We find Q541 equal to 1.0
